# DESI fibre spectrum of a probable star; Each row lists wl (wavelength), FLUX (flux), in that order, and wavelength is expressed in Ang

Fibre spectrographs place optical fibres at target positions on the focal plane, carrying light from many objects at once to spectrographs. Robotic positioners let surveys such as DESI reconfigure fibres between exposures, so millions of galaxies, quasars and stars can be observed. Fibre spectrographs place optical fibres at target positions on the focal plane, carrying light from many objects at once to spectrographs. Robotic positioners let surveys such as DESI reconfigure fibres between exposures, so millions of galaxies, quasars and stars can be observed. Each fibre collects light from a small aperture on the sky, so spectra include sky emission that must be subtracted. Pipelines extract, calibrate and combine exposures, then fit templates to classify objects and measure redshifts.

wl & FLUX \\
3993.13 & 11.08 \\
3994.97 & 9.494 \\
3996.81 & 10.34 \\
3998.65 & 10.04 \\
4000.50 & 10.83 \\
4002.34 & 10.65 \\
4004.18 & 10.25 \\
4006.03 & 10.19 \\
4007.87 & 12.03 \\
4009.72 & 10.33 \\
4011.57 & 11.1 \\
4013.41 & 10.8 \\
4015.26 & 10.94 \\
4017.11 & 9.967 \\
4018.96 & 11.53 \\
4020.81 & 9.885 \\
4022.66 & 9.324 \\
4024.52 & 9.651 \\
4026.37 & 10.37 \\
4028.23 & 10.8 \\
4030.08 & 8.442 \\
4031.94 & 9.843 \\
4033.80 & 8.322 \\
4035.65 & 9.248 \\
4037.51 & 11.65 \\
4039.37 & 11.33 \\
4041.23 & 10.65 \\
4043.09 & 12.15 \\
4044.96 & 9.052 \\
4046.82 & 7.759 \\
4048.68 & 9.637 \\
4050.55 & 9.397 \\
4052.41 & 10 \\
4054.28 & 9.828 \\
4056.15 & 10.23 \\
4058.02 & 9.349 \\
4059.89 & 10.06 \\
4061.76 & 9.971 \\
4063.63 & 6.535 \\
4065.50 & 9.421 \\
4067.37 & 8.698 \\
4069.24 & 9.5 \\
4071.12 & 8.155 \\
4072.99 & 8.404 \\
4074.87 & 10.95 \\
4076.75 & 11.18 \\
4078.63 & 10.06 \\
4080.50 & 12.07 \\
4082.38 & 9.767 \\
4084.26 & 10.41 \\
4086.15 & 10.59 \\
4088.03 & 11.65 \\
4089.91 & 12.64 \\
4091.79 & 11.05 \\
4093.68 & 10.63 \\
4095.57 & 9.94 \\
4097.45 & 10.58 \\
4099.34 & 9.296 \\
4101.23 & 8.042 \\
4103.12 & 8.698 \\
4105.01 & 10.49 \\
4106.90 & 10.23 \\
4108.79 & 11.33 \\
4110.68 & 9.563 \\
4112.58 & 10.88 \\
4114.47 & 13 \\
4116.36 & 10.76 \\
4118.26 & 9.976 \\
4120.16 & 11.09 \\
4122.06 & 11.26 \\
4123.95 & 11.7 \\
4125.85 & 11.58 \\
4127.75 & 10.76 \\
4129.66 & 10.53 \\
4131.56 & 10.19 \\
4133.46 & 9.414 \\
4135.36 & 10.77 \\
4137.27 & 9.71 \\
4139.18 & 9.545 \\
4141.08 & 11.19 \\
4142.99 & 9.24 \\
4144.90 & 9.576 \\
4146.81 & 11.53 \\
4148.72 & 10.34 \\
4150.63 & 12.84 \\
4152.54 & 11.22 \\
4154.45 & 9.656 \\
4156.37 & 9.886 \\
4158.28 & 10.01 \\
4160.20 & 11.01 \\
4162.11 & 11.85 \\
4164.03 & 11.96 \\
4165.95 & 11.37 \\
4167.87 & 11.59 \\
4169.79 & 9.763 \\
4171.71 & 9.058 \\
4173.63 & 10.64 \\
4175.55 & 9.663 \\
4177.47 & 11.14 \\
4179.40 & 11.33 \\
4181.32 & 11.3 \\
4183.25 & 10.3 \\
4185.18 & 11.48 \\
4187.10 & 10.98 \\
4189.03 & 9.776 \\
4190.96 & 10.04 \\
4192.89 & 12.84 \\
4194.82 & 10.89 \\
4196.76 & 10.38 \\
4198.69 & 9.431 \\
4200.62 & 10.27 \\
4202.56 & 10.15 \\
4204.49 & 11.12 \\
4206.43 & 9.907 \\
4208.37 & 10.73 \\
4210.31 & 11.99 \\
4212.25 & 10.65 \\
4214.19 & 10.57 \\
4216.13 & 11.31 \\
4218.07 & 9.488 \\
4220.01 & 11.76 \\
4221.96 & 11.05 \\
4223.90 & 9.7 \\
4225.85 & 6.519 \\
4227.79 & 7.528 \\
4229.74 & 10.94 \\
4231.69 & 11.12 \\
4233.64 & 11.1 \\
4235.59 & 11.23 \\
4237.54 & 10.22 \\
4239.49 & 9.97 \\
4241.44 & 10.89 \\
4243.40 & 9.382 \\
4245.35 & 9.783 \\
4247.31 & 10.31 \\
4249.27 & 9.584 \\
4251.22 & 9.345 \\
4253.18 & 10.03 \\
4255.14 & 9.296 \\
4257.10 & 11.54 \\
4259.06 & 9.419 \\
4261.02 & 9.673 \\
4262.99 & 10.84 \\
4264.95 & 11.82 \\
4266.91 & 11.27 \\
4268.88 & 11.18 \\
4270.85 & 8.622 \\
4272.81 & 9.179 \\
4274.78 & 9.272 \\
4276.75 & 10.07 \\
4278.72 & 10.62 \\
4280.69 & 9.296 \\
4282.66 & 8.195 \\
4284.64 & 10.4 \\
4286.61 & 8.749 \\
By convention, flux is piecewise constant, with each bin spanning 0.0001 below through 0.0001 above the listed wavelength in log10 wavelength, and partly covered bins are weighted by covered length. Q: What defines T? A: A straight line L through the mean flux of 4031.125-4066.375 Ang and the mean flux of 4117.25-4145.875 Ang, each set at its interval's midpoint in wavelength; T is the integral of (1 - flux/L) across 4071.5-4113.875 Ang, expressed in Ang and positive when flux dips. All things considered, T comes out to -1.2 Ang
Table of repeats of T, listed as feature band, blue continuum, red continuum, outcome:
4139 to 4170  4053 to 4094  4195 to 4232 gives -1.9 Ang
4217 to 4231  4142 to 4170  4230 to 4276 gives 1.1 Ang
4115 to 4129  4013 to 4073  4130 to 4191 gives -1.0 Ang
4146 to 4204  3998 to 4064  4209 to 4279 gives -3.4 Ang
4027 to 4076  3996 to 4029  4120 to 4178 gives 4.4 Ang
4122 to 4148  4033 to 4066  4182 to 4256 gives -1.2 Ang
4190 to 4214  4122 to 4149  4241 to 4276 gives -1.0 Ang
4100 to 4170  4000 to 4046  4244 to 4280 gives -2.6 Ang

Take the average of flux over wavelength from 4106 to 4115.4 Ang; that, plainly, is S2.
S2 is 11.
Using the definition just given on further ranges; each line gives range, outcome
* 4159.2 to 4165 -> 11.6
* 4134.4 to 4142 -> 10.3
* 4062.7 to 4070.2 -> 8.54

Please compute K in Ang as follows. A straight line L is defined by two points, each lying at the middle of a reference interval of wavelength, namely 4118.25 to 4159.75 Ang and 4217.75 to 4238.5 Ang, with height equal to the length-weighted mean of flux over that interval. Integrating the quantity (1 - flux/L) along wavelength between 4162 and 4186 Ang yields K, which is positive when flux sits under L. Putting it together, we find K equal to -1.1 Ang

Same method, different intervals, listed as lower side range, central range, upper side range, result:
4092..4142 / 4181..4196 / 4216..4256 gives -1.11 Ang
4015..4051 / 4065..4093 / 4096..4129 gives -0.04 Ang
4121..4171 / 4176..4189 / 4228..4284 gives -0.53 Ang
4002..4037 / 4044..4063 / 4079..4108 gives 1.50 Ang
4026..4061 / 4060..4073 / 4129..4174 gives 1.62 Ang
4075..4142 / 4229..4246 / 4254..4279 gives -0.41 Ang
